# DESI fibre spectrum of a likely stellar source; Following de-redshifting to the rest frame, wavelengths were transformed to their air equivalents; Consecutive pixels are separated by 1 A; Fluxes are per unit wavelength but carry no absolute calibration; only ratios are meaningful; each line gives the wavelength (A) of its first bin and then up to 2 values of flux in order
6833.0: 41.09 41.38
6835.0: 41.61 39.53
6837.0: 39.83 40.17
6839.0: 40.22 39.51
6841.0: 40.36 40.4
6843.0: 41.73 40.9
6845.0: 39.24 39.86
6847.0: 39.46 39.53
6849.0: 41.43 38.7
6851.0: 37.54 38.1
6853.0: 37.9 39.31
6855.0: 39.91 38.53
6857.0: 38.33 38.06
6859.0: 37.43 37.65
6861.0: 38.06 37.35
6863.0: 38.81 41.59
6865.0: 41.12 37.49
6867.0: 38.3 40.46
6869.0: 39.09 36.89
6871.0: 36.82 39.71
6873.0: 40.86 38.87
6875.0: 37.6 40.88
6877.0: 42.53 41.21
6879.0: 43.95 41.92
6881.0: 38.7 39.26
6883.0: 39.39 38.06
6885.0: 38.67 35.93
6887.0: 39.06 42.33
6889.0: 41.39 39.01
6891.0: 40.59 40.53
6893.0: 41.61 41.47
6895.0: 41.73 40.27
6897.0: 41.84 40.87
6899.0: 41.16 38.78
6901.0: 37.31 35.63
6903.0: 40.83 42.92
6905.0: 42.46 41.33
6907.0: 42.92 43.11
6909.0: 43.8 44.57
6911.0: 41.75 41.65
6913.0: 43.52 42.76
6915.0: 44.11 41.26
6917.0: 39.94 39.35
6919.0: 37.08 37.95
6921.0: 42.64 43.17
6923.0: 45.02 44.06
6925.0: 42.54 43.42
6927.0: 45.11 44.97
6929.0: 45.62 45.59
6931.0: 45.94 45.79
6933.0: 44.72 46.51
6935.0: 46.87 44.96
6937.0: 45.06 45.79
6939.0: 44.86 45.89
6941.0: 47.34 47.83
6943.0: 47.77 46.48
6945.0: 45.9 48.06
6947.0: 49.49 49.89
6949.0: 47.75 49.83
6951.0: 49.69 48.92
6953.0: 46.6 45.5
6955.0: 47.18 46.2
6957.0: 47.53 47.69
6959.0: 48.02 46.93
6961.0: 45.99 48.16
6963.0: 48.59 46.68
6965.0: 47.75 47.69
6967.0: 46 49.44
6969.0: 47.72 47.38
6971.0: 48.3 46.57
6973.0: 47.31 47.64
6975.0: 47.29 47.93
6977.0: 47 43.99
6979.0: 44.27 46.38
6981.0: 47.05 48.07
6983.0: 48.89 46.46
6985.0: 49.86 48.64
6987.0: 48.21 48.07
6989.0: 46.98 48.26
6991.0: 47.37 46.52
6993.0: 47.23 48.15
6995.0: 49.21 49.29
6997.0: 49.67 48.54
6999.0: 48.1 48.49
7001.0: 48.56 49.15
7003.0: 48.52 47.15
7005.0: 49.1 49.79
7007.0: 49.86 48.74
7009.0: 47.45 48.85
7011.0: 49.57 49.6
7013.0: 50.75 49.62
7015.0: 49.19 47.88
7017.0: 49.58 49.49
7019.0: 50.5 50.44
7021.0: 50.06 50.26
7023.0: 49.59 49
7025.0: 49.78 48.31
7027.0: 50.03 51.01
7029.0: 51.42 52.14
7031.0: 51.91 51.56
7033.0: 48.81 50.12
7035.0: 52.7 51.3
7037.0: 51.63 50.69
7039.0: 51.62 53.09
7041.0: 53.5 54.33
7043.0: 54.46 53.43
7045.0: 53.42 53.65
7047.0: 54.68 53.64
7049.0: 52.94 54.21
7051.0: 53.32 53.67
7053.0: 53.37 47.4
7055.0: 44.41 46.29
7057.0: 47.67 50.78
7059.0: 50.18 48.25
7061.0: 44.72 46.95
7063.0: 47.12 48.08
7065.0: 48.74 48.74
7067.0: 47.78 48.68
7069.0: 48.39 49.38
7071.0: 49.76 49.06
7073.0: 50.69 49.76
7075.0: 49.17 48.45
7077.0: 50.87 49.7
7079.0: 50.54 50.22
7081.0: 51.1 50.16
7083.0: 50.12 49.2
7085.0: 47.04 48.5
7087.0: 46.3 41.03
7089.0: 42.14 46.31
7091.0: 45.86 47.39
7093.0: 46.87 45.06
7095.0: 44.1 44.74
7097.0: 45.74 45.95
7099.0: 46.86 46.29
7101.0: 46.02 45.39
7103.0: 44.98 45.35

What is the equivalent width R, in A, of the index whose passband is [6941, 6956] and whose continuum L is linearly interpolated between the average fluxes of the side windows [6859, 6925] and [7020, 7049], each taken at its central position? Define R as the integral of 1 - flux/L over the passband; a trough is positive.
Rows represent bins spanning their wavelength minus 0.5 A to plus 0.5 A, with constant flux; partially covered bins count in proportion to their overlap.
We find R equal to -0.98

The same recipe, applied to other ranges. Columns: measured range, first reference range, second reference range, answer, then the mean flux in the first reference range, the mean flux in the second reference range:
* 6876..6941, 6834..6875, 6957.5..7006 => 1.17 A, 39.3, 47.7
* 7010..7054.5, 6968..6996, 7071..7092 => -3.12 A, 47.5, 48.3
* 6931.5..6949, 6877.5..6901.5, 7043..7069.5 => -1.40 A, 40.2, 50.1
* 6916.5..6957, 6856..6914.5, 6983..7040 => -1.38 A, 40.2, 49.4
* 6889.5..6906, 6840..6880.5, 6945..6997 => 0.69 A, 39.4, 47.6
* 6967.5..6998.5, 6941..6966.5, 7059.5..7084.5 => 0.22 A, 47.7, 49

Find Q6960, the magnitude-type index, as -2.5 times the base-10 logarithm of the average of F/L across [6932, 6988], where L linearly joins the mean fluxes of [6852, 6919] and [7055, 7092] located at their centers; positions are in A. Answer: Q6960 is -0.09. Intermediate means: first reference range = 40.1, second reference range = 48.2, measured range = 47.2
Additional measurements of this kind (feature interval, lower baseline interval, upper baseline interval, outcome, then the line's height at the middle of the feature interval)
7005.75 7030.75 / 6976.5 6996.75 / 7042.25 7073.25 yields -0.02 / 48.7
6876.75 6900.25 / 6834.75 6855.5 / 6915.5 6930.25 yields 0.02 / 41.3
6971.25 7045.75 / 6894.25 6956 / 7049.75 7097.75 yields -0.07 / 46.4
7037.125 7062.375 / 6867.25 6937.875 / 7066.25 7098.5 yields -0.10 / 46.7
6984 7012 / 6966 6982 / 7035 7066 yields -0.01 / 48.2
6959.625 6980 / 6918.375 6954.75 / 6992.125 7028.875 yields 0.00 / 47.2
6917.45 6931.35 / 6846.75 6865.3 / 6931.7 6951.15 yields 0.06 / 45.4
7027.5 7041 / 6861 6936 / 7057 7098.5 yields -0.12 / 46.3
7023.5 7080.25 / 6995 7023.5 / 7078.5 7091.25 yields -0.05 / 48.3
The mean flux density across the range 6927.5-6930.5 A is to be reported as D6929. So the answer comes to 45.4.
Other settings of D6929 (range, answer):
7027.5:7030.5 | 51.5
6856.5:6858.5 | 38.2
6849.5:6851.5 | 38.1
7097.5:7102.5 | 46.1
